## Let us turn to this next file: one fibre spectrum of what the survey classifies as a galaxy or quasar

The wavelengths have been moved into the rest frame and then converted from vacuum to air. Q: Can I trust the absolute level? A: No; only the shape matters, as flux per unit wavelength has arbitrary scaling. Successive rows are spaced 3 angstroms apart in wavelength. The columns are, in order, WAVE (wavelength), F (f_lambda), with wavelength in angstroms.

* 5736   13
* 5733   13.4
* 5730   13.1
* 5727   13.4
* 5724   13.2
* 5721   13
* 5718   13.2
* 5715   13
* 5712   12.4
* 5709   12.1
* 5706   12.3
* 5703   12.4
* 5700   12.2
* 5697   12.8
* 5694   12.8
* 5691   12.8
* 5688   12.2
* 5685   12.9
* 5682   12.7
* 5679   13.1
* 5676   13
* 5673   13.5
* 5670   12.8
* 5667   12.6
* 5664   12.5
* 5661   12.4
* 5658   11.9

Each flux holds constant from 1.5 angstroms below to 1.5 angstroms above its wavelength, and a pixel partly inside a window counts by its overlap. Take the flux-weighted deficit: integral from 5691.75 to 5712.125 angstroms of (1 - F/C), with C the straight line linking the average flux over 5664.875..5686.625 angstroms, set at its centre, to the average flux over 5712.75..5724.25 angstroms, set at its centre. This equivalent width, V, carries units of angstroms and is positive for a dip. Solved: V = 0.9 angstroms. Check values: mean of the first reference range 12.9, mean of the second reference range 13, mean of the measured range 12.4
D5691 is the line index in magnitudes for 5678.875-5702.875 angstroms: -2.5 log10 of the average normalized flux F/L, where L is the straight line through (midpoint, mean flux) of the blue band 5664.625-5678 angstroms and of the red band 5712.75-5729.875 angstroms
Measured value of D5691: 0.03 mag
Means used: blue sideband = 12.9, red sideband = 13.1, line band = 12.6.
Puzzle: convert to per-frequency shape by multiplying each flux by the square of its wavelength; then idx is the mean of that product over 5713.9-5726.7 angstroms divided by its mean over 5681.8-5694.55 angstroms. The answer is 1.05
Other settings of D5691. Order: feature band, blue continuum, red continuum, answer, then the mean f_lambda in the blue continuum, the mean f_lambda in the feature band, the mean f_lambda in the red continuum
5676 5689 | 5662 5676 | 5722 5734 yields 0.01 mag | 12.8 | 12.8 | 13.3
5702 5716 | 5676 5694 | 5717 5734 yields 0.05 mag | 12.8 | 12.4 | 13.2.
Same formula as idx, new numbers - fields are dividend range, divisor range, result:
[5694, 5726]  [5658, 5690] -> 1.01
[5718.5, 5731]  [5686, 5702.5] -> 1.06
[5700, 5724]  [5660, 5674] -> 1.01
